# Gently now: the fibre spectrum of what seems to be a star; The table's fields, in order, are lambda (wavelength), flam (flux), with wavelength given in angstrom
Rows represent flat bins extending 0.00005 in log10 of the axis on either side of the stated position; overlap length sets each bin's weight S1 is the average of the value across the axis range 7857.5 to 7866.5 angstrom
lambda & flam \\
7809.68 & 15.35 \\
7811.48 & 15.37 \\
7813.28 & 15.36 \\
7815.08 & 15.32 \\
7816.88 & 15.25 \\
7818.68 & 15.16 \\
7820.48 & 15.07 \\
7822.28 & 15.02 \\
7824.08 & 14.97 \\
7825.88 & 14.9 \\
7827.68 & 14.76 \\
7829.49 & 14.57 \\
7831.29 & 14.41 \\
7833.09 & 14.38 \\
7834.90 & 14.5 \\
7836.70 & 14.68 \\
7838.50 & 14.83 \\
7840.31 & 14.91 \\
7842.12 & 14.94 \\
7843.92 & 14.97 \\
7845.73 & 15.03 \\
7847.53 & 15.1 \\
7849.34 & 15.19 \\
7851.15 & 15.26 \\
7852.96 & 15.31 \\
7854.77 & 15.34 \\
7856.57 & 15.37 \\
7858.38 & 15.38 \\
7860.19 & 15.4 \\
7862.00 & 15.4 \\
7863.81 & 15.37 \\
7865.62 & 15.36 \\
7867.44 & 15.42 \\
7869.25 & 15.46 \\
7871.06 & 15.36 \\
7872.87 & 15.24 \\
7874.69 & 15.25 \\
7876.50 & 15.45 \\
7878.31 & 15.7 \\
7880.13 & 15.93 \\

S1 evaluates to 15.4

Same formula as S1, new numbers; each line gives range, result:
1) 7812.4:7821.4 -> 15.2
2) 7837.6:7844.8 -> 14.9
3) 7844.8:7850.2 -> 15.1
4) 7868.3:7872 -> 15.4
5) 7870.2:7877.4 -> 15.3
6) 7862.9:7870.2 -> 15.4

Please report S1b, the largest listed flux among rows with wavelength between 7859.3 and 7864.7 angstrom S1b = 15.4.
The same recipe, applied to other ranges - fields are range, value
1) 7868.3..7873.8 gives 15.46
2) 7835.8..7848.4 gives 15.1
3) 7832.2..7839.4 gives 14.83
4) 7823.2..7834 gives 14.97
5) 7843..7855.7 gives 15.34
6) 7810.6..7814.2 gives 15.37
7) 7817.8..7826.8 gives 15.16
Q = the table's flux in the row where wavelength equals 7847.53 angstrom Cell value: 15.1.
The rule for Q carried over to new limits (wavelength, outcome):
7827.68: 14.76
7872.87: 15.24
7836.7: 14.68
